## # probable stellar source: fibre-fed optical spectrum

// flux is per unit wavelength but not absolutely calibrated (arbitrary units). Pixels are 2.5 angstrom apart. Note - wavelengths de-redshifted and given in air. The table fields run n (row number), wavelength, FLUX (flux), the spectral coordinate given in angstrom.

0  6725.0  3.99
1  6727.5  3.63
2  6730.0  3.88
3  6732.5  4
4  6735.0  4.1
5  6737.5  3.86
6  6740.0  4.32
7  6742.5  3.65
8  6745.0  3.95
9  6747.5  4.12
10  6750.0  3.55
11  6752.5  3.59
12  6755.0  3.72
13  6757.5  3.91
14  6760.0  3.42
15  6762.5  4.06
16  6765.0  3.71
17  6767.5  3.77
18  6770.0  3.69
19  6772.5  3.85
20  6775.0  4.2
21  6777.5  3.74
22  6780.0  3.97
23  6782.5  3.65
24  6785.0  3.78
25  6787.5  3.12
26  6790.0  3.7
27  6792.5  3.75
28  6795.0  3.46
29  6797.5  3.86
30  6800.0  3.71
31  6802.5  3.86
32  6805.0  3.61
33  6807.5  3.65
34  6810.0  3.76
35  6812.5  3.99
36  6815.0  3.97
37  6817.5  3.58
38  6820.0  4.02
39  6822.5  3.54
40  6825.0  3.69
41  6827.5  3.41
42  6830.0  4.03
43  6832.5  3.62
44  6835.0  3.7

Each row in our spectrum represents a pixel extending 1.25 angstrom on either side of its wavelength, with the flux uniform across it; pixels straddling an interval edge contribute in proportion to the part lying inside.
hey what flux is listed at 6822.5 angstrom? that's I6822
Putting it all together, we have 3.54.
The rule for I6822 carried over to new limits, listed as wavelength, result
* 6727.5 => 3.63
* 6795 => 3.46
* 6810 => 3.76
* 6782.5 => 3.65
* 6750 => 3.55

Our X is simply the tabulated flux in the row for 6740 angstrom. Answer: 4.32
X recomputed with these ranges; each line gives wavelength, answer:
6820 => 4.02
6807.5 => 3.65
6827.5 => 3.41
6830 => 4.03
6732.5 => 4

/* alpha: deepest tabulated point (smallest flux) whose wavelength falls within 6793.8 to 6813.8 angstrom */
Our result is 3.46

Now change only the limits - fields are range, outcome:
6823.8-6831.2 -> 3.41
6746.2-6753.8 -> 3.55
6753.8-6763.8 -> 3.42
